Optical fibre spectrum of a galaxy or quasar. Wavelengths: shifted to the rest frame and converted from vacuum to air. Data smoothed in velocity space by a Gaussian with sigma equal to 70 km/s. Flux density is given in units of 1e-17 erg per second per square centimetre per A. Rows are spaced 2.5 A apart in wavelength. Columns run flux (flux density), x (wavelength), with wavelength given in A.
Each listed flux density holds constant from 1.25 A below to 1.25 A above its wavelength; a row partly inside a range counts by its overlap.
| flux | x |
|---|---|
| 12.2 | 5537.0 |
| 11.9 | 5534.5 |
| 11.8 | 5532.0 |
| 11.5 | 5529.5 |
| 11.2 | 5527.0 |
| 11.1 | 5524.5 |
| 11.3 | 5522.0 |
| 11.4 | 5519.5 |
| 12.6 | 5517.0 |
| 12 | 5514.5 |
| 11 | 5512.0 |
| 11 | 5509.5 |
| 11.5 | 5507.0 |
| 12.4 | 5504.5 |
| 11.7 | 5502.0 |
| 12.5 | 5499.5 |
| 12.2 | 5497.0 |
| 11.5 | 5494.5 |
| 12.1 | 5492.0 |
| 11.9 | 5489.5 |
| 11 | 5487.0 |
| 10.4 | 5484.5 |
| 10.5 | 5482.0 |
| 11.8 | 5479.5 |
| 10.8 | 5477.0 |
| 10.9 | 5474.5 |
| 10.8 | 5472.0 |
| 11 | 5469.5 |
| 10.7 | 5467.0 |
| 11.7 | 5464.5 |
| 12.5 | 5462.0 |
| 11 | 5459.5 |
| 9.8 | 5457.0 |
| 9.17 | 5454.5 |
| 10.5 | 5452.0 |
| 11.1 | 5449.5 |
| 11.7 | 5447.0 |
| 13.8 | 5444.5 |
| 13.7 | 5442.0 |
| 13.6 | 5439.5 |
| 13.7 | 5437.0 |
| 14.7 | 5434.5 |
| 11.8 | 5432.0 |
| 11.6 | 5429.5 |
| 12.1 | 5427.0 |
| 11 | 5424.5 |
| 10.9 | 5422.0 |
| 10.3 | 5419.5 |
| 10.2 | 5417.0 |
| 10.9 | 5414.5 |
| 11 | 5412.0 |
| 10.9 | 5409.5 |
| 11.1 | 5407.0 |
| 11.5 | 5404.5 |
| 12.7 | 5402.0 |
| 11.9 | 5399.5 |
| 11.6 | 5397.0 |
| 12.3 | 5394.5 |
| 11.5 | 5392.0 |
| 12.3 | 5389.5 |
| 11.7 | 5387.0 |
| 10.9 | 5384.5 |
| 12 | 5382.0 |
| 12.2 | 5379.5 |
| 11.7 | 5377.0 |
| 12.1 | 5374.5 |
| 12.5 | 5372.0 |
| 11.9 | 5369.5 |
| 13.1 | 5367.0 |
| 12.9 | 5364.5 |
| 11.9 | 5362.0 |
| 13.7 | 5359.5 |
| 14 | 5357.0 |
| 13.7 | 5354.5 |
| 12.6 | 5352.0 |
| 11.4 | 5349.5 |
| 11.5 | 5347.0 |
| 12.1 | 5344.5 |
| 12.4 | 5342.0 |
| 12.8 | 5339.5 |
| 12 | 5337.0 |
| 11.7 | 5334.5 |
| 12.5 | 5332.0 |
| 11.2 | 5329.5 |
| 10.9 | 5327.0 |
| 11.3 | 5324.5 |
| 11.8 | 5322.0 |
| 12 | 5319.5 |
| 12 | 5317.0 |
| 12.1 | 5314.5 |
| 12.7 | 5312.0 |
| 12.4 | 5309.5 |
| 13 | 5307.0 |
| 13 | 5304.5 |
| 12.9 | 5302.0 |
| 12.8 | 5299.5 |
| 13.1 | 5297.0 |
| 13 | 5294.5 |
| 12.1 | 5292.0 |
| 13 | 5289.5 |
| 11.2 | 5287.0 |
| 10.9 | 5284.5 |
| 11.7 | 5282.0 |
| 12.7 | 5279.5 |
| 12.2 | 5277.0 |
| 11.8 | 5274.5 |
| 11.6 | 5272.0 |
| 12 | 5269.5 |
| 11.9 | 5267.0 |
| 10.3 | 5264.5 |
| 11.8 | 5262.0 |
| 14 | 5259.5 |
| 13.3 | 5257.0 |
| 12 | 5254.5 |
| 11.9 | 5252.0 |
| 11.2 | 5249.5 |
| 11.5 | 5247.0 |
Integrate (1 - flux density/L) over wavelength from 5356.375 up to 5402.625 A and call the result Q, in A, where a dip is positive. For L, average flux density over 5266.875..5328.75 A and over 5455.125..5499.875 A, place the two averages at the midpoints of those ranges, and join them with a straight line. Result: -1.9 A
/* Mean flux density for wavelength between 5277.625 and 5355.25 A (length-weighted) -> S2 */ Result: 12.2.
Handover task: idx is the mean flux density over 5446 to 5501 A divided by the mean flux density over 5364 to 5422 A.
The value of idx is 0.96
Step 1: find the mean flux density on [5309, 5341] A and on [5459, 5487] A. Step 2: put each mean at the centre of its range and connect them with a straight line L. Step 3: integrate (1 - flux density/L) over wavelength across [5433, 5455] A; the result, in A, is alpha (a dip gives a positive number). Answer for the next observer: -2.5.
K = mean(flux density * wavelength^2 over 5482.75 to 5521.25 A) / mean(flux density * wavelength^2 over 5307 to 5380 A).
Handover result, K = 1.0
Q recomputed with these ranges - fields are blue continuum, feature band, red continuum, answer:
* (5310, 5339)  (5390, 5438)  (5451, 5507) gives -0.70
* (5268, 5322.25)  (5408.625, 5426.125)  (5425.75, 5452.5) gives 2.52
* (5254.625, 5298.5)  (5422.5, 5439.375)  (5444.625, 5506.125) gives -1.49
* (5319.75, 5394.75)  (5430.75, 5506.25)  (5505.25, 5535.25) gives 0.21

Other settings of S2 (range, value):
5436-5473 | 11.6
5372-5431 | 11.5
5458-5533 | 11.5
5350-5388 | 12.4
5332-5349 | 12.1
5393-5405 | 12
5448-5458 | 10.2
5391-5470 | 11.6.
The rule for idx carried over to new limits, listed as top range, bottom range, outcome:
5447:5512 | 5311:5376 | 0.92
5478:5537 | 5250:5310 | 0.95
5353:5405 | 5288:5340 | 1.00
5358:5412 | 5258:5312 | 0.98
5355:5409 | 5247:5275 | 1.02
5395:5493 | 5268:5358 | 0.94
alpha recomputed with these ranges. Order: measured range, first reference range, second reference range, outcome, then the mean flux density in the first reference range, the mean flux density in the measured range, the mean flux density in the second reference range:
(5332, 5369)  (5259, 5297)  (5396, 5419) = -3.0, 12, 12.5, 11.3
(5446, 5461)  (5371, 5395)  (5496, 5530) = 1.6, 11.9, 10.6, 11.7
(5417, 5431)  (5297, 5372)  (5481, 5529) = 1.0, 12.4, 11.1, 11.5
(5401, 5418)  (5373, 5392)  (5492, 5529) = 0.9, 11.8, 11.2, 11.7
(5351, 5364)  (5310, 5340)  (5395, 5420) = -1.7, 11.9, 13.2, 11.3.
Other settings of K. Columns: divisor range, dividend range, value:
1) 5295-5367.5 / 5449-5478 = 0.92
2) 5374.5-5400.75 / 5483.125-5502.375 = 1.02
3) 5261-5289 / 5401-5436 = 1.04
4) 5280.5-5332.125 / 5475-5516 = 1.02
